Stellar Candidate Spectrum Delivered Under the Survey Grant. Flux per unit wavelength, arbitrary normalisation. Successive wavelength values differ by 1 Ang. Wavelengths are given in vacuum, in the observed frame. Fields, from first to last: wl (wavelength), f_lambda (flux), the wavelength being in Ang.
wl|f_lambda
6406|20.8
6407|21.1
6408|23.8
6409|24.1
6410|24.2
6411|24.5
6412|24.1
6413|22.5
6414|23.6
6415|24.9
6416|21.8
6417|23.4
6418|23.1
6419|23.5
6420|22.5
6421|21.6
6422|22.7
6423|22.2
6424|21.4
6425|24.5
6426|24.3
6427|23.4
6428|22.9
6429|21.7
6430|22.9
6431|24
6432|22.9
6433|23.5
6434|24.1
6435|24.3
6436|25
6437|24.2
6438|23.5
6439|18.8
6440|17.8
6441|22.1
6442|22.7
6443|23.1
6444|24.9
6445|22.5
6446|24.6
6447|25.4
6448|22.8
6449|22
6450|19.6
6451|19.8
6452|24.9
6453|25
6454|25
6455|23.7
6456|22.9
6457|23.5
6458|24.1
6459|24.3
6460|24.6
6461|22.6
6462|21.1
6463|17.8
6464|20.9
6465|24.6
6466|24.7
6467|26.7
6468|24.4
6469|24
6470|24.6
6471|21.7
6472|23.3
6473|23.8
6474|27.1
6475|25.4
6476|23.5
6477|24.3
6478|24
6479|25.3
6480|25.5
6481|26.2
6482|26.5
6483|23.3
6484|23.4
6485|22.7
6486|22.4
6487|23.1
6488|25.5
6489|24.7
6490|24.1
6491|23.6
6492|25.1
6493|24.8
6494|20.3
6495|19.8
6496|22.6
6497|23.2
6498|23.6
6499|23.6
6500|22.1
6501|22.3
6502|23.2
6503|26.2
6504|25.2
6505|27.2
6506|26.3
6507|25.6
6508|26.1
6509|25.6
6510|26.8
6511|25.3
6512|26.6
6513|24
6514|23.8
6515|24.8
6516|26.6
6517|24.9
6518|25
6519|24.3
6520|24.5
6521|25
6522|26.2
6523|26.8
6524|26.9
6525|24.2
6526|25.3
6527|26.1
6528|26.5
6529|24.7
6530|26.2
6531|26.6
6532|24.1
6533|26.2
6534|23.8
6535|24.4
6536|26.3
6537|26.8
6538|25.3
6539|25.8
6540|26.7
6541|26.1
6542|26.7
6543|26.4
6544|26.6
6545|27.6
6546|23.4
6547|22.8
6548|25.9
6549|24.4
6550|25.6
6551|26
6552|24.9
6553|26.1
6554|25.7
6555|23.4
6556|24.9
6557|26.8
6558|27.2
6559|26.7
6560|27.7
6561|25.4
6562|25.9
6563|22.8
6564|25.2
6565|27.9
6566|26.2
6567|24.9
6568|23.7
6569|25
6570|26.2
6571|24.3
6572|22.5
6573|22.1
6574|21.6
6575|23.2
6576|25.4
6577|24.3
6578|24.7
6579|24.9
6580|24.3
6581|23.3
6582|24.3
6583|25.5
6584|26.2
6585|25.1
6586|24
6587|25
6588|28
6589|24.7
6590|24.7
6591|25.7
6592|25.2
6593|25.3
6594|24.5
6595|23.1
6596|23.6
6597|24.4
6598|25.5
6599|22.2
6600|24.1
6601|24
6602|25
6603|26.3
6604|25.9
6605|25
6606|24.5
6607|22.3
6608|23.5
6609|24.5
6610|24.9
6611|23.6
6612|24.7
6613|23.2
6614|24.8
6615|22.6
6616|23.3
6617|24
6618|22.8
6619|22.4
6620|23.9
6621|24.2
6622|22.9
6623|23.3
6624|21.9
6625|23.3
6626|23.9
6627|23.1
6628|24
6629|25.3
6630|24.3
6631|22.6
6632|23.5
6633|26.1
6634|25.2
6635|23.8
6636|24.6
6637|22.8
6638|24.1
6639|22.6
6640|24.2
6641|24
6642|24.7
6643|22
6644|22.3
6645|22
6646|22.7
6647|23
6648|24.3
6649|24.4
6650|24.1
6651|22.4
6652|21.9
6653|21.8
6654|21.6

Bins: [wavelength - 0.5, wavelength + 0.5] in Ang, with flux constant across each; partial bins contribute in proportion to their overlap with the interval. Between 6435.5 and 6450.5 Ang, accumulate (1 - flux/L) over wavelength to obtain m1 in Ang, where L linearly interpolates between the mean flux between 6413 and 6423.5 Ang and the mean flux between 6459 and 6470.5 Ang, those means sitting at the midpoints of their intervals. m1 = 0.3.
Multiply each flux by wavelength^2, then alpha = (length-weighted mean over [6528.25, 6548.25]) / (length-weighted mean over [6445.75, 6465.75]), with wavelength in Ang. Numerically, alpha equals 1.1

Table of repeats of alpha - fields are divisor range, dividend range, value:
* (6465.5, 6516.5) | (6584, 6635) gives 1.03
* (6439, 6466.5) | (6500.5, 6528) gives 1.14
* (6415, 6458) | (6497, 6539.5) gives 1.13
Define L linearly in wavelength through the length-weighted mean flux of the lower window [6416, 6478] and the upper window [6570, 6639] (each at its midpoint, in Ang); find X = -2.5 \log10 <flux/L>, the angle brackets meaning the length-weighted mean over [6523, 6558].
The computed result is -0.08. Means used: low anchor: 23.2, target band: 25.6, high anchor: 24.1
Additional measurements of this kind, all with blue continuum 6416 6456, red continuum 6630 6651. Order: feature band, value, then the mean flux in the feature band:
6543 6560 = -0.10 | 25.6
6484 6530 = -0.06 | 24.6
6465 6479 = -0.06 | 24.5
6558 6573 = -0.08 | 25.3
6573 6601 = -0.05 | 24.5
